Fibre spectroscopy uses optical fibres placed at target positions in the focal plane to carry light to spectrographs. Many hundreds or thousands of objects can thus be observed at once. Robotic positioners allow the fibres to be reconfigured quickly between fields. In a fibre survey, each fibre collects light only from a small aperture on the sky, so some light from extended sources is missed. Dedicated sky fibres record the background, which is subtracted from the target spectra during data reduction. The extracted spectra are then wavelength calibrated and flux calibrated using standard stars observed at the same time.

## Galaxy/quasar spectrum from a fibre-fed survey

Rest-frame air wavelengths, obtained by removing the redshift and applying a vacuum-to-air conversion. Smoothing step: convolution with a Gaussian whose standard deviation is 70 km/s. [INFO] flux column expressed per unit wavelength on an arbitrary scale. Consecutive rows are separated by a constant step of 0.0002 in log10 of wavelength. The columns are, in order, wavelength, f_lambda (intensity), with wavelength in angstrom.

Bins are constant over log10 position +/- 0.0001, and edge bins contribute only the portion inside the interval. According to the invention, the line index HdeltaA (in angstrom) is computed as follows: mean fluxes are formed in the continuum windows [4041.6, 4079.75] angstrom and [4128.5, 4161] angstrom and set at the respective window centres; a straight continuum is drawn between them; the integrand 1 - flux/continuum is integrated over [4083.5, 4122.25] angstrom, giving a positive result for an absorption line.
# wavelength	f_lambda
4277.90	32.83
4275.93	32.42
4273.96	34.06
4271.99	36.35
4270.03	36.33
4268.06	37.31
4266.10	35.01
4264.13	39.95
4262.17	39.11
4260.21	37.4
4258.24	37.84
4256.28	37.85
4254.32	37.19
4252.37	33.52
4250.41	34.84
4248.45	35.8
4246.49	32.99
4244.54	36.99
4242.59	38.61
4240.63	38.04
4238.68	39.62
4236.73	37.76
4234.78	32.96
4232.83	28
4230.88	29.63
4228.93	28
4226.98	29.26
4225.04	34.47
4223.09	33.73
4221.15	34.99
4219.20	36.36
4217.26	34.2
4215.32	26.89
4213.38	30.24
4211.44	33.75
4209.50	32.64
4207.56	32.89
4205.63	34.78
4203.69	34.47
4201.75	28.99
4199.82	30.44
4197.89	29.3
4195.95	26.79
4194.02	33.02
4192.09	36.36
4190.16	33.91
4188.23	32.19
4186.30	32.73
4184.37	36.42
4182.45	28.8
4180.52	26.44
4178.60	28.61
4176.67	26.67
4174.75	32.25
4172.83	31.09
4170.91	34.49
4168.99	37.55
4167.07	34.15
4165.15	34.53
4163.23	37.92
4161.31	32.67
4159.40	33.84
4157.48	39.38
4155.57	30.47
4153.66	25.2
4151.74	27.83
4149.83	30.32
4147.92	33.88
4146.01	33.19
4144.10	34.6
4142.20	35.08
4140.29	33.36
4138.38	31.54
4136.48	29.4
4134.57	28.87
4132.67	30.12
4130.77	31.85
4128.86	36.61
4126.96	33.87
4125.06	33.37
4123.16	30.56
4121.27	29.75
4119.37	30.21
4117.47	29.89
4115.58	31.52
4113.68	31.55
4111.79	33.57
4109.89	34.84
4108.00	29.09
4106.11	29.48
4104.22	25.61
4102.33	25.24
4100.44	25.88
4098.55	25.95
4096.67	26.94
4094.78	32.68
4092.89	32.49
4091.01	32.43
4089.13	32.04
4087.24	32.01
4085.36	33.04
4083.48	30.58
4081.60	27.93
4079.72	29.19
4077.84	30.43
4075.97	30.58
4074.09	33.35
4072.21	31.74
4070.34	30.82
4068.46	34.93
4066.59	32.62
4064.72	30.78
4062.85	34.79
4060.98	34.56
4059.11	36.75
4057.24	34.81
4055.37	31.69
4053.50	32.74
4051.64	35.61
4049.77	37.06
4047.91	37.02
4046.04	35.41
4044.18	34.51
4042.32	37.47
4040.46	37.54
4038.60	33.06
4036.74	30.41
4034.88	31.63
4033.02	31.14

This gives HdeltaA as 3.1 angstrom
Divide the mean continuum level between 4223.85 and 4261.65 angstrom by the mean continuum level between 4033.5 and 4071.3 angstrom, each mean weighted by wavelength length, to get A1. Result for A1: 1.02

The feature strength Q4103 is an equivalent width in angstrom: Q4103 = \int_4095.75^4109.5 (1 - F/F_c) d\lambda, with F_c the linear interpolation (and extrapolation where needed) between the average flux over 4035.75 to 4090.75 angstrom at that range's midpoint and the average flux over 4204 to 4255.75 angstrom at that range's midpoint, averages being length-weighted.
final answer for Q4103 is 2.5 angstrom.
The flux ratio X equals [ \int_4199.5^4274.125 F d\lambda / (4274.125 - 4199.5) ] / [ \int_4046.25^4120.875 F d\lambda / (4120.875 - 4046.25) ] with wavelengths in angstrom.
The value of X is 1.09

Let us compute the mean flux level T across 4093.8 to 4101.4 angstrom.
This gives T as 27.9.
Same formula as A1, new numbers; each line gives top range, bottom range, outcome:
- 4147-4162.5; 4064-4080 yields 1.00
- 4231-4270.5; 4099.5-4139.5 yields 1.18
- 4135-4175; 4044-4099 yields 1.01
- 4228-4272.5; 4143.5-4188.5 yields 1.11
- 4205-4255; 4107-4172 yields 1.04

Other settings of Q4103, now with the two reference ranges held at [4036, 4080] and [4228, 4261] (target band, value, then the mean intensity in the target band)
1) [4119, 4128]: 0.7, 31.7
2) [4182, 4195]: 0.4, 33.5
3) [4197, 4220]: 1.8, 32.1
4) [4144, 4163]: 1.2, 32.2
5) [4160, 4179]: 0.8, 33.1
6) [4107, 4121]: 1.1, 31.4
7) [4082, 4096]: 0.8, 31.9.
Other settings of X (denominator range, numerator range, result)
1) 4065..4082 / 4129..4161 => 1.02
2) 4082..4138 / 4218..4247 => 1.11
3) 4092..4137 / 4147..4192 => 1.06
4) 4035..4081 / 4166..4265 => 1.00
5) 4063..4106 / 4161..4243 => 1.07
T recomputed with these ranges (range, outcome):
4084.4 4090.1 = 32.4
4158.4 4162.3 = 33.3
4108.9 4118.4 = 32.3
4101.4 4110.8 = 28.8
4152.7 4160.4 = 32.2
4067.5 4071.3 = 32.9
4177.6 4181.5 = 27.5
